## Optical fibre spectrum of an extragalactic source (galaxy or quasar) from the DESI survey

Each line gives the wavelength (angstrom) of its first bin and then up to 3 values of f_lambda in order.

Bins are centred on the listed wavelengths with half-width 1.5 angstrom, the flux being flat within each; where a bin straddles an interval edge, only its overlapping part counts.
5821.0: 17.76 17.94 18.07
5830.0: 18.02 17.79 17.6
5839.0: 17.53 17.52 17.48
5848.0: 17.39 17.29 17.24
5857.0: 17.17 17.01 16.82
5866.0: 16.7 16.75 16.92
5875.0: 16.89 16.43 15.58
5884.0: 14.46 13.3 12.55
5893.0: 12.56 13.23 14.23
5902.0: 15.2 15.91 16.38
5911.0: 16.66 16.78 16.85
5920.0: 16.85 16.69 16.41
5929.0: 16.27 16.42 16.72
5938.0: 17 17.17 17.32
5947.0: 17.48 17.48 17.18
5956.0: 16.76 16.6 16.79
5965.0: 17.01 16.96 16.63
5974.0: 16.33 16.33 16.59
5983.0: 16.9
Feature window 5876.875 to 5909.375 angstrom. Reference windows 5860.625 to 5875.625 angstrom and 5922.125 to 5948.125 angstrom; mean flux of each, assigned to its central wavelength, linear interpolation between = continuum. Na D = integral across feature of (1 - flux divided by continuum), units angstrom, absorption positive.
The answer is 4.5 angstrom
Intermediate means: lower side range 16.8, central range 14.5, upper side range 16.8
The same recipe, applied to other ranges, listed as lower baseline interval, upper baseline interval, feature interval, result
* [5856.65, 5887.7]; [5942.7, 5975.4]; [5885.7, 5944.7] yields 3.1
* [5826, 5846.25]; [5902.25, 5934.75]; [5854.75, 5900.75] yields 4.6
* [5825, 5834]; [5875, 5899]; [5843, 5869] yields -1.4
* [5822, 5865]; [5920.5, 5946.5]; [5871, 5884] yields 0.8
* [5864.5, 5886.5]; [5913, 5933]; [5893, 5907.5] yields 1.6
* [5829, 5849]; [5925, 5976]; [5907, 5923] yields 0.4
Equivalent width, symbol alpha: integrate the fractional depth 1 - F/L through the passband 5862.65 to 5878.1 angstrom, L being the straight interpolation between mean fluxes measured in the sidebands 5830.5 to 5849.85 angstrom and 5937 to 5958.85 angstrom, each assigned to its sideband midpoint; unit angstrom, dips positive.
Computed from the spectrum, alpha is 0.6 angstrom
